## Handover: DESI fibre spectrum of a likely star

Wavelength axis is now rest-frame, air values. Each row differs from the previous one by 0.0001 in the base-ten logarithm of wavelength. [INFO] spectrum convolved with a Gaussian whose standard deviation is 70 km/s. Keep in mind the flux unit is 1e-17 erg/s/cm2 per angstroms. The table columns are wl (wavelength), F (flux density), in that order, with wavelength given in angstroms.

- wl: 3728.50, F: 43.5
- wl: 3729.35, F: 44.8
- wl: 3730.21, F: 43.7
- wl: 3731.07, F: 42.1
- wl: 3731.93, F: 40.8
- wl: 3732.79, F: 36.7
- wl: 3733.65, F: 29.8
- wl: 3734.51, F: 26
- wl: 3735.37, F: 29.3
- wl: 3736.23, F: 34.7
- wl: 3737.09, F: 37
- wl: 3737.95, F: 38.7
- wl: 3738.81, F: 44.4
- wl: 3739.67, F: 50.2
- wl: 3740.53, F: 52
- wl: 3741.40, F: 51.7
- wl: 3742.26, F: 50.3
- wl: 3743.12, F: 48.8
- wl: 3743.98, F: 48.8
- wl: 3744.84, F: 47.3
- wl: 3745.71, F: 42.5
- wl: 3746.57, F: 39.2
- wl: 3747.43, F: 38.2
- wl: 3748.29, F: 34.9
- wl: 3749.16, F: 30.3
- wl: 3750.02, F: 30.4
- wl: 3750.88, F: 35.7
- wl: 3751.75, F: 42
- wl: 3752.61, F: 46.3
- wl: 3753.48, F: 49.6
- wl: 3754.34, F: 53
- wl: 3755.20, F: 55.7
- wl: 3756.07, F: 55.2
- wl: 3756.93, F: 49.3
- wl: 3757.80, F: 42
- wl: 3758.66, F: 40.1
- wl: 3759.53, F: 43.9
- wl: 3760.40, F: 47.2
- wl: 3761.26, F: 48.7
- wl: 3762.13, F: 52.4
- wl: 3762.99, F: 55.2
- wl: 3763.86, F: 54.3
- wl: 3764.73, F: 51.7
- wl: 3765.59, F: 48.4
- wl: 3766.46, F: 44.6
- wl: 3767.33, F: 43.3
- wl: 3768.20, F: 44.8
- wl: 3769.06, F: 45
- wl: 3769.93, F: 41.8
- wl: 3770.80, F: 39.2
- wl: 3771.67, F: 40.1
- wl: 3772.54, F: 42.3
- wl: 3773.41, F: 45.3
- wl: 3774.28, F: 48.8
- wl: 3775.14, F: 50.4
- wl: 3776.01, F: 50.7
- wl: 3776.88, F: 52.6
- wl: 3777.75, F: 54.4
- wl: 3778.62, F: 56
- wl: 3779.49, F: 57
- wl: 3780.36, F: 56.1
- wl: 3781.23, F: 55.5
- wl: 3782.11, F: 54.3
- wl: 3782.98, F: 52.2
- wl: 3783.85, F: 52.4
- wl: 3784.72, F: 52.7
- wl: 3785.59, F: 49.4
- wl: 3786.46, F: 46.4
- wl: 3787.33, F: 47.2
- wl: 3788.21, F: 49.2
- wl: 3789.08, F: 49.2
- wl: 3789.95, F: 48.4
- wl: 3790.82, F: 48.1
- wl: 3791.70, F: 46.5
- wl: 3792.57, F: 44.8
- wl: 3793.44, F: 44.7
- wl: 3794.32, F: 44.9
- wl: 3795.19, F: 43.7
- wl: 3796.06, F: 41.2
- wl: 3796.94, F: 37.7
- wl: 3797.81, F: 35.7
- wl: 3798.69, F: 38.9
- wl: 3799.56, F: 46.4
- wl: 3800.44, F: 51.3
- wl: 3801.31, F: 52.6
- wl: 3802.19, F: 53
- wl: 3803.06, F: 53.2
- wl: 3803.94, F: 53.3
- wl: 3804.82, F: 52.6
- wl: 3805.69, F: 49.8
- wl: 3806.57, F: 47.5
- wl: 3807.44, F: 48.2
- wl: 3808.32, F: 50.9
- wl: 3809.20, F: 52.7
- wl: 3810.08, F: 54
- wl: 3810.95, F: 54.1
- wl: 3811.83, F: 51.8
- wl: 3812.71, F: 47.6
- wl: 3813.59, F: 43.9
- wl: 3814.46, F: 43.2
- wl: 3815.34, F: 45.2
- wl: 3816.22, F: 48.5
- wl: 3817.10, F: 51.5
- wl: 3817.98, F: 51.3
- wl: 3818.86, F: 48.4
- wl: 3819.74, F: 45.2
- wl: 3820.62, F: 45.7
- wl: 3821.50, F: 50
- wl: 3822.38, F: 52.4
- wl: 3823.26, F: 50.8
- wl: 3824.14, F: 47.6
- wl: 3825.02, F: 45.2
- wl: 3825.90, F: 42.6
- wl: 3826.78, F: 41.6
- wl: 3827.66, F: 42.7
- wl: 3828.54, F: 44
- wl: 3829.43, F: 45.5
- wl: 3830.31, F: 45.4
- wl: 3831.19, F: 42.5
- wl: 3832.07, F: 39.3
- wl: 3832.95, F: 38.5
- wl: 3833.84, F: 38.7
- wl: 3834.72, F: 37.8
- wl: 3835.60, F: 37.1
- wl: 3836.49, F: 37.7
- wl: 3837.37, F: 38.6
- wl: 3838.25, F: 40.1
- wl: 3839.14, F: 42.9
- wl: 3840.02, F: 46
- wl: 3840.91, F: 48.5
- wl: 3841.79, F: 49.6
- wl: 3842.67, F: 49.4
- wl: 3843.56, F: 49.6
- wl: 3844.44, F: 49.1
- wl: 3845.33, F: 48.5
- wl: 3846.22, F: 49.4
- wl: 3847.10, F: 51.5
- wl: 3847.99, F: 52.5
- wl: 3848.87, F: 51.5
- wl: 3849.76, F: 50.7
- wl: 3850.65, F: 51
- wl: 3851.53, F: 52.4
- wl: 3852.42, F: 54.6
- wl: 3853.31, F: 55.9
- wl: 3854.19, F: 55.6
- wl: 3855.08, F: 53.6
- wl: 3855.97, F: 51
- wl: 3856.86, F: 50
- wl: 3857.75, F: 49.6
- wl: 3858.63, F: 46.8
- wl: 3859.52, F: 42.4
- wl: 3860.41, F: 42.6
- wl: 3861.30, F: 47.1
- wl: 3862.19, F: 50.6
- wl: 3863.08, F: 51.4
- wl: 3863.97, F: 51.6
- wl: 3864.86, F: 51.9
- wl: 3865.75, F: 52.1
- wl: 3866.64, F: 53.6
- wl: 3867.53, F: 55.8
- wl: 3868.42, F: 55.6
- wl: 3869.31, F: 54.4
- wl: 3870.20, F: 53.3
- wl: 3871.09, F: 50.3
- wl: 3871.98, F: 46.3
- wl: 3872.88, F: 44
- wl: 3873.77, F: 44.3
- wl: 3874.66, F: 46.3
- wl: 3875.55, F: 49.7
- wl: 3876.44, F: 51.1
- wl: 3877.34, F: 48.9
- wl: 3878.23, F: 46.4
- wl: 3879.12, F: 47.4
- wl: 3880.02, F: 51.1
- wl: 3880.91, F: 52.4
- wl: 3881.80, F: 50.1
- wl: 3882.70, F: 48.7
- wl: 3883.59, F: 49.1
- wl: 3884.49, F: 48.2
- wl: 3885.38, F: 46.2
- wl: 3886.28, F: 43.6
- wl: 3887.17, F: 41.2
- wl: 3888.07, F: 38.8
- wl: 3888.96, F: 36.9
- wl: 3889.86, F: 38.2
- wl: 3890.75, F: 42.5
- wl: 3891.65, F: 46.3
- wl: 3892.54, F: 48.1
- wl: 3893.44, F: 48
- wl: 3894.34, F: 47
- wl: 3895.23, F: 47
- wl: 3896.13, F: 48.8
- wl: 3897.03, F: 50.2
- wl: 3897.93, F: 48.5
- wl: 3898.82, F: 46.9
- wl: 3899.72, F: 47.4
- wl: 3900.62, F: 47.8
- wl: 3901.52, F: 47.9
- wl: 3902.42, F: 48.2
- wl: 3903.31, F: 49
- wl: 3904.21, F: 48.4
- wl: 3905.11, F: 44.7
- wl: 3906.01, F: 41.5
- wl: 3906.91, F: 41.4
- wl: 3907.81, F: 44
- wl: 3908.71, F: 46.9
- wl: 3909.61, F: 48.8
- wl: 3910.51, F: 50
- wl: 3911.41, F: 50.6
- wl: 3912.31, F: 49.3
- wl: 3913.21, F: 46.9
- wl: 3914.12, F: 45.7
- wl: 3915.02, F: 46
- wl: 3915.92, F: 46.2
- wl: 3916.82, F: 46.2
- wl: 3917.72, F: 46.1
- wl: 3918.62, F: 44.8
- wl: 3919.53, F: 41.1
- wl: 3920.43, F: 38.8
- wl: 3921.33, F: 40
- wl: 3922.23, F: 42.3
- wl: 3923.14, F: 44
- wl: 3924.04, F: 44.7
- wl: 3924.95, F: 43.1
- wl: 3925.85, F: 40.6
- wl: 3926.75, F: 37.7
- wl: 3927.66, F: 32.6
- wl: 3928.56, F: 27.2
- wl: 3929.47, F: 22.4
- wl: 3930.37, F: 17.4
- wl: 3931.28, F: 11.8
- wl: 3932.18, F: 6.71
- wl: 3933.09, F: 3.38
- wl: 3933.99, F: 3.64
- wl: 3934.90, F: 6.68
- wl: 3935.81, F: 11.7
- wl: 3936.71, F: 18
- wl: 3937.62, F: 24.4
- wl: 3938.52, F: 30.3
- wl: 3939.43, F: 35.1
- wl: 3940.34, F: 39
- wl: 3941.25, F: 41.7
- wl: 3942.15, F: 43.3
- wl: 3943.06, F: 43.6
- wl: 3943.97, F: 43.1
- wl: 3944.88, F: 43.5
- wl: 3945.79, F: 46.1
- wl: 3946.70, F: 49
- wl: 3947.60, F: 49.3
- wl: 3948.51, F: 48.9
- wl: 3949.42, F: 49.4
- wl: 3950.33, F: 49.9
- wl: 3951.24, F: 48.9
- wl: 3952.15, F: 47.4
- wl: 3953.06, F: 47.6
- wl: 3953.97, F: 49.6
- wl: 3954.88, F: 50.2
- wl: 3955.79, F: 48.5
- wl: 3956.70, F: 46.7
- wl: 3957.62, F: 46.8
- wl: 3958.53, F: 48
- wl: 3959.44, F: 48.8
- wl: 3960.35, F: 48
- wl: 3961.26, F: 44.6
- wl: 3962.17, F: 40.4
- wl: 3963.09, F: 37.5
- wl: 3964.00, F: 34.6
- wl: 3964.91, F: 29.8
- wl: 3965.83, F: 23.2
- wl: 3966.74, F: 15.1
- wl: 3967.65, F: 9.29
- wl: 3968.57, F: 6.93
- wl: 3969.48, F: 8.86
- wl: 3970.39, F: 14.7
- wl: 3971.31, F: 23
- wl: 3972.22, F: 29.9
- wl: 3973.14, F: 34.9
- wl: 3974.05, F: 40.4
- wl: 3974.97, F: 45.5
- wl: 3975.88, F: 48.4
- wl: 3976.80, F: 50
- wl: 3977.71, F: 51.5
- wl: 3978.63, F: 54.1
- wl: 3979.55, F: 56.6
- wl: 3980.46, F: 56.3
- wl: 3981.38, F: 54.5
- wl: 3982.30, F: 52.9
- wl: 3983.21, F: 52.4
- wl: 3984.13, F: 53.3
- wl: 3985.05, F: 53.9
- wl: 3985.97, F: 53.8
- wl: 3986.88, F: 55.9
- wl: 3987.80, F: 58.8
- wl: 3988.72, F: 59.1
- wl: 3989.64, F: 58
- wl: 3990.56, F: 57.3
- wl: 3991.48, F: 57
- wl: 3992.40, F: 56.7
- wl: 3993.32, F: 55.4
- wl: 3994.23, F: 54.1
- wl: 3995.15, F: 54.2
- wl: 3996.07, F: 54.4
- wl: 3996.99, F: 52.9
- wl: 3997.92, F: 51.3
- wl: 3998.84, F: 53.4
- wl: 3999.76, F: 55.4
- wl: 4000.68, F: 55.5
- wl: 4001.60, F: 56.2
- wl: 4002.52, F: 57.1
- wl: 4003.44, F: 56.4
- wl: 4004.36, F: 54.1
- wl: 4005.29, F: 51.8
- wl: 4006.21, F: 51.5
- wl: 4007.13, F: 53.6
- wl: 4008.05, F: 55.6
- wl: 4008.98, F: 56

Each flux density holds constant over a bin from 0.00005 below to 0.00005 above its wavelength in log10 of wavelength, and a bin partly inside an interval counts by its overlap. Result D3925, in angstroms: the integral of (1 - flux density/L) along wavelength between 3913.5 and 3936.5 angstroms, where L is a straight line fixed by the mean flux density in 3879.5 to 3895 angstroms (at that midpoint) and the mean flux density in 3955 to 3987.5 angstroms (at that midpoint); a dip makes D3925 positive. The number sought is 6.36 angstroms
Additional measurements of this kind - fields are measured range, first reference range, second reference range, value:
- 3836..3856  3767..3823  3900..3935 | -2.2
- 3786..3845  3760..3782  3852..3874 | 4.2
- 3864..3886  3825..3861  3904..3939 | -4.2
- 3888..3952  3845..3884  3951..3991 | 9.2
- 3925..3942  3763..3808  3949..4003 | 8.4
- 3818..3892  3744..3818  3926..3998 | -4.9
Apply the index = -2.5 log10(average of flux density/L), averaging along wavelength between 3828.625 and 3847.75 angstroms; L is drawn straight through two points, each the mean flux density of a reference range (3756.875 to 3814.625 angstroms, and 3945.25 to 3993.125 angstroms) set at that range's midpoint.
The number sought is 0.07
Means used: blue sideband 48.3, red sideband 44.3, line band 44.2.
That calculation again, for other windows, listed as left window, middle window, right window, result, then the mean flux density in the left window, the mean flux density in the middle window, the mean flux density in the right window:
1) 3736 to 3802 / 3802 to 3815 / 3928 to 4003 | -0.11 mag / 46.6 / 50.3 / 41.2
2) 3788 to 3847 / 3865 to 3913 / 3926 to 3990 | -0.13 mag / 46.4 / 47.6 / 38.2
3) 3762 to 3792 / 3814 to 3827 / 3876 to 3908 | 0.02 mag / 49.3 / 47.4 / 46.5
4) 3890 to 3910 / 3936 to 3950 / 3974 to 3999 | 0.25 mag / 46.7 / 39.9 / 53.9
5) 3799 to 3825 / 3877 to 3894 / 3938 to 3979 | -0.03 mag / 49.6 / 45.9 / 39.6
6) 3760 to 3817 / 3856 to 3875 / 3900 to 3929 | -0.08 mag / 48.5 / 49.6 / 44.2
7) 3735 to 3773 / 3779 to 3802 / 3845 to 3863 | -0.03 mag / 44.6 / 48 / 50.4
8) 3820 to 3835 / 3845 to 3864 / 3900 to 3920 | -0.13 mag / 44.2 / 50.5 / 46.4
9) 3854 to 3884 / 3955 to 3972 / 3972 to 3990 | 0.50 mag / 49.8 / 32.2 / 51.2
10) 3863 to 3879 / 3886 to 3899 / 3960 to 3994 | 0.09 mag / 50.3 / 44.8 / 42.9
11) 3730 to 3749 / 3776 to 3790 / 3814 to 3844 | -0.21 mag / 41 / 52.1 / 44.8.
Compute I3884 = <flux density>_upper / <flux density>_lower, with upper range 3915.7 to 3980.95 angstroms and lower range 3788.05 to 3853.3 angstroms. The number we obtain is 0.78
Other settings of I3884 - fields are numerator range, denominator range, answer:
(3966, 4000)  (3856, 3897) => 0.95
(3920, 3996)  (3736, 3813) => 0.84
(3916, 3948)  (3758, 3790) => 0.68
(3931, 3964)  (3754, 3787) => 0.76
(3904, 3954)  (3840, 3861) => 0.76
